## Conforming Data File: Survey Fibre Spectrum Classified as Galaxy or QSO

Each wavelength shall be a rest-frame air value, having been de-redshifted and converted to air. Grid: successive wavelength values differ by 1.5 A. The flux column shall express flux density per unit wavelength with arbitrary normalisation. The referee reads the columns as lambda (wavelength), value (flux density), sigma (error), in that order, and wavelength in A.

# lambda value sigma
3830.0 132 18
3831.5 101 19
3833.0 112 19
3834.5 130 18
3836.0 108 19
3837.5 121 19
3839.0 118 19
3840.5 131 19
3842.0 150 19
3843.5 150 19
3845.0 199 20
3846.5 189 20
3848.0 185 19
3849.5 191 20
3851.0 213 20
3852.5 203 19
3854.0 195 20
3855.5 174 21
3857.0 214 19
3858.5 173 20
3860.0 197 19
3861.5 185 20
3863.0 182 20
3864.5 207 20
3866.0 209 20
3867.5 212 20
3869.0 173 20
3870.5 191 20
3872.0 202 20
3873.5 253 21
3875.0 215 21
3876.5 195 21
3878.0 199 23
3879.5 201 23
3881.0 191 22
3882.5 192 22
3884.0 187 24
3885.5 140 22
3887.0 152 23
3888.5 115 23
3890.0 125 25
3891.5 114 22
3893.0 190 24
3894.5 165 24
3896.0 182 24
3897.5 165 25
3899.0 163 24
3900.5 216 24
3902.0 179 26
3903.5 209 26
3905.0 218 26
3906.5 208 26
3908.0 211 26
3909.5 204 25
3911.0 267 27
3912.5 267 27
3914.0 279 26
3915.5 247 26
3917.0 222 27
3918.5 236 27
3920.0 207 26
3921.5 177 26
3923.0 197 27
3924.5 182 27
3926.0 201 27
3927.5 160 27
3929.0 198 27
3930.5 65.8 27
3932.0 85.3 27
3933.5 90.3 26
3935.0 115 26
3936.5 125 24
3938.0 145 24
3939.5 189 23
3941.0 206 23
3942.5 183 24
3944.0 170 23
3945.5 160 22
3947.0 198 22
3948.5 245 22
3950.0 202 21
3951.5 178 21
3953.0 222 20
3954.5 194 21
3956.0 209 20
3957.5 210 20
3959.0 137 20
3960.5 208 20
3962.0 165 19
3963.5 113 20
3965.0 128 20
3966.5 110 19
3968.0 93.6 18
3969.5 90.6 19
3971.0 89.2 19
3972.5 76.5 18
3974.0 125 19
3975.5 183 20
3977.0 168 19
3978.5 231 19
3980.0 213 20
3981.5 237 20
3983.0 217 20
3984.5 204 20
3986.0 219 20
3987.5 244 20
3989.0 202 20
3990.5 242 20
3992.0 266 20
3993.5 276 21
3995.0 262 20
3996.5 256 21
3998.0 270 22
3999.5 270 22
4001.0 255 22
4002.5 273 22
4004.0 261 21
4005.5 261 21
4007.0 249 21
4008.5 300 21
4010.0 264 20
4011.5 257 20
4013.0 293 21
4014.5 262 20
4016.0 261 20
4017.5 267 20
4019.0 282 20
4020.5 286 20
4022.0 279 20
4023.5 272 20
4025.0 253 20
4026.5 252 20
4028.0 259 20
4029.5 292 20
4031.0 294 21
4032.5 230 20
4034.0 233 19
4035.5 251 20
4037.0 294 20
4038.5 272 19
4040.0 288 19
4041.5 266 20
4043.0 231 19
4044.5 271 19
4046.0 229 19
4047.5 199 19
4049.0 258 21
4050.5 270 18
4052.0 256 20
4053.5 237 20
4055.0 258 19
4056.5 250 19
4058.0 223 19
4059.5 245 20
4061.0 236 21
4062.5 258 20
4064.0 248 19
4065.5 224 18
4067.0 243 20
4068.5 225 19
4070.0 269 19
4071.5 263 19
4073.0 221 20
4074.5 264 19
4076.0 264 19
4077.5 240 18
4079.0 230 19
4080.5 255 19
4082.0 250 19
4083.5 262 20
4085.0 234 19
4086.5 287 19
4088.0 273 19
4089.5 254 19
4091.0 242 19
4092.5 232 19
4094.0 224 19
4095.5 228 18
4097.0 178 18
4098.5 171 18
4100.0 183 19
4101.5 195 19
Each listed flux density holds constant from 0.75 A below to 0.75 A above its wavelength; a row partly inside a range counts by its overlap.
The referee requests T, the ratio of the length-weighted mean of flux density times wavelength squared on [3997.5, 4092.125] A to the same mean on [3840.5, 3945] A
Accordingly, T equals 1.50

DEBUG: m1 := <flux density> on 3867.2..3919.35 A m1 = 197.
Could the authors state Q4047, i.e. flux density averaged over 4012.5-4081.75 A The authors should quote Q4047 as 255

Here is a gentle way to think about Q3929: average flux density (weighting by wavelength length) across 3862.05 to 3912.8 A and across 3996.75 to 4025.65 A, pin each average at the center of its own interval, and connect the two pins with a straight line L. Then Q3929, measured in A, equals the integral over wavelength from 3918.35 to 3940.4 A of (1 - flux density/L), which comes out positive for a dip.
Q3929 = 6.1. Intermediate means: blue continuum 190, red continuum 269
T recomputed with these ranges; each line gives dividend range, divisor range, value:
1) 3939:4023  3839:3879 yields 1.19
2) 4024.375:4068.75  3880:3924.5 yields 1.40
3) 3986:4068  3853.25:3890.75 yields 1.49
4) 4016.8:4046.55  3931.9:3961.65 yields 1.58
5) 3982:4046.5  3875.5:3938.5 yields 1.52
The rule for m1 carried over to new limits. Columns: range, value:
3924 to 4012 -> 192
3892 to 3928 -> 206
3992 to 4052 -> 264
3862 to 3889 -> 190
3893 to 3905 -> 185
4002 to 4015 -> 269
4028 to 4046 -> 264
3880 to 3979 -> 174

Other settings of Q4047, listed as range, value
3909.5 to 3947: 183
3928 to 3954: 164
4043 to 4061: 244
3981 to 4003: 246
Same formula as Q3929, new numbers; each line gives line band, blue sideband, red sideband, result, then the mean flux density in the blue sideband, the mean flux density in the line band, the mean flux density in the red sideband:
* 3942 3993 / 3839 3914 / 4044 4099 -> 7.9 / 189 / 181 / 243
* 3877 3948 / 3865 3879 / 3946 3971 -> 2.2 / 205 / 181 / 166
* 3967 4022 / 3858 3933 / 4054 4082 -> -1.3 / 190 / 228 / 245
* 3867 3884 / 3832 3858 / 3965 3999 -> -3.1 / 163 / 201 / 193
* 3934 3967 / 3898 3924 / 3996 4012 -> 8.9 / 217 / 173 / 265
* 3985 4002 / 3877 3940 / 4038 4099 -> -2.8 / 181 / 251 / 245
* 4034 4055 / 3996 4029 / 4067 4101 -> 0.0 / 268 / 255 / 238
